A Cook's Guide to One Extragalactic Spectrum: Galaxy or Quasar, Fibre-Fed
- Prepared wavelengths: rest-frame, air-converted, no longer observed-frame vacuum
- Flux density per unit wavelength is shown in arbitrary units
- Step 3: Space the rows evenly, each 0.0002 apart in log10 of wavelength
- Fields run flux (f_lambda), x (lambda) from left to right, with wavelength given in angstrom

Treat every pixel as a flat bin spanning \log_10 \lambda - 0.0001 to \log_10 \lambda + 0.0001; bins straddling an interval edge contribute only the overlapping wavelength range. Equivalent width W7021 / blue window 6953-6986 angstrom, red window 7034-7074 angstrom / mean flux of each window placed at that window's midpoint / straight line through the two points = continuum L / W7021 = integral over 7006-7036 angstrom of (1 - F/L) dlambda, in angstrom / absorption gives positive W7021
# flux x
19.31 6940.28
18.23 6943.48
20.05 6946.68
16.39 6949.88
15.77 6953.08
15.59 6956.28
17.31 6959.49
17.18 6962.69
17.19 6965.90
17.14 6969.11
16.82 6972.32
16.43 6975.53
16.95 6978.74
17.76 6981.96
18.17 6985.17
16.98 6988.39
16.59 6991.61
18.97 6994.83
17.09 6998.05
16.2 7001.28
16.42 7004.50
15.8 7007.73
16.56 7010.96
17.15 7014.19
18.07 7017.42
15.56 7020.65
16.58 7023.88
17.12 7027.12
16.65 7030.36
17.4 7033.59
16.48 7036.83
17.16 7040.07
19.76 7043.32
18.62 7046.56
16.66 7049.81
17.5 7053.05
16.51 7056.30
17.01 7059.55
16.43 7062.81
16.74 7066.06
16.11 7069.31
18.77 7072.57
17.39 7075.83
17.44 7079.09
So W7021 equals 0.7 angstrom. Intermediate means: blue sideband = 17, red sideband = 17.3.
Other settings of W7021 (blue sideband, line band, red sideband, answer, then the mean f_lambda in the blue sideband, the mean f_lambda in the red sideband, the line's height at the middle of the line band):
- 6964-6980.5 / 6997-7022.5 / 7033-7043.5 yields 0.91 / 16.9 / 17.4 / 17.2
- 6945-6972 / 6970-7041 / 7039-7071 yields 0.85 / 17.1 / 17.3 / 17.2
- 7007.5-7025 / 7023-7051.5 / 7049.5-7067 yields -1.10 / 16.7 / 16.8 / 16.8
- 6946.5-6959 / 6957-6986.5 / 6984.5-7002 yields -0.34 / 16.6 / 17.3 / 17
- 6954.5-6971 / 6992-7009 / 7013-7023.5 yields -0.01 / 16.9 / 16.9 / 16.9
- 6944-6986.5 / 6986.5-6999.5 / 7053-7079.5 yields -0.23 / 17.2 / 17.1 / 17.1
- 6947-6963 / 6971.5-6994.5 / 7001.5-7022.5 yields -0.81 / 16.7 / 16.6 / 16.6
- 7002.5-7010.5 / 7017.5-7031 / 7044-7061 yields 0.00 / 16.2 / 17.4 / 16.7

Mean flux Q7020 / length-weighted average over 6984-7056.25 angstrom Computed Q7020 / 17.1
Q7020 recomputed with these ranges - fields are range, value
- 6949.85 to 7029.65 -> 16.9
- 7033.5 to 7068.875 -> 17.3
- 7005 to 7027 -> 16.6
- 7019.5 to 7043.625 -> 17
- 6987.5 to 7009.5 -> 16.9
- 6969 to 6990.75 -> 17.2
